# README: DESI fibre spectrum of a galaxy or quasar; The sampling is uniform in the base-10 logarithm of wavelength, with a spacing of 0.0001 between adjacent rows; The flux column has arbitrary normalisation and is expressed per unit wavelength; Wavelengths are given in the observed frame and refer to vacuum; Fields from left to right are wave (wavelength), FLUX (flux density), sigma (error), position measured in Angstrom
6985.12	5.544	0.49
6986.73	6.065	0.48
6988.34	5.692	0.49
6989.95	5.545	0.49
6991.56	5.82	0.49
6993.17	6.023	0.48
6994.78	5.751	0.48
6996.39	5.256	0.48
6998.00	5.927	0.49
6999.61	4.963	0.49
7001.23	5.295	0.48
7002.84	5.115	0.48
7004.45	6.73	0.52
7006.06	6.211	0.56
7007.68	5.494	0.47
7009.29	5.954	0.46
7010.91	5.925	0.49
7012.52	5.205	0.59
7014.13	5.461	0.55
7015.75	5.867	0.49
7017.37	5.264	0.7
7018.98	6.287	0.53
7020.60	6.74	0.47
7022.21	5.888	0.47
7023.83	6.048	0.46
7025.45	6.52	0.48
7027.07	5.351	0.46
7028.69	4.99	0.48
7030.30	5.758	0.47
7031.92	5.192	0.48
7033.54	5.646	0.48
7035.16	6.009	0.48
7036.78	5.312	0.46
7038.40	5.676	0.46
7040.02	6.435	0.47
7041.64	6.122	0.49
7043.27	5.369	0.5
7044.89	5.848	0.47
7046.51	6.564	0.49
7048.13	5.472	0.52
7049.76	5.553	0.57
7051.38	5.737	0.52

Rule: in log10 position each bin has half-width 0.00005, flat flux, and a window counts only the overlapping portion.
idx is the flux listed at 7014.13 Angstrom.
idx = 5.461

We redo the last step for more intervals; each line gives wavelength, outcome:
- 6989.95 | 5.545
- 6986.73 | 6.065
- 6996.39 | 5.256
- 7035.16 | 6.009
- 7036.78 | 5.312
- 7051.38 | 5.737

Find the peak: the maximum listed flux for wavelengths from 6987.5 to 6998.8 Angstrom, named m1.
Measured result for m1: 6.023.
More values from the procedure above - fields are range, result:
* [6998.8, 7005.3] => 6.73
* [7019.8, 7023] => 6.74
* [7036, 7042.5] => 6.435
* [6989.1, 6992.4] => 5.82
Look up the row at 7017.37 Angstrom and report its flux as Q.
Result 5.264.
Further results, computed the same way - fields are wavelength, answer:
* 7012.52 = 5.205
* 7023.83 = 6.048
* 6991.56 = 5.82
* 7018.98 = 6.287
